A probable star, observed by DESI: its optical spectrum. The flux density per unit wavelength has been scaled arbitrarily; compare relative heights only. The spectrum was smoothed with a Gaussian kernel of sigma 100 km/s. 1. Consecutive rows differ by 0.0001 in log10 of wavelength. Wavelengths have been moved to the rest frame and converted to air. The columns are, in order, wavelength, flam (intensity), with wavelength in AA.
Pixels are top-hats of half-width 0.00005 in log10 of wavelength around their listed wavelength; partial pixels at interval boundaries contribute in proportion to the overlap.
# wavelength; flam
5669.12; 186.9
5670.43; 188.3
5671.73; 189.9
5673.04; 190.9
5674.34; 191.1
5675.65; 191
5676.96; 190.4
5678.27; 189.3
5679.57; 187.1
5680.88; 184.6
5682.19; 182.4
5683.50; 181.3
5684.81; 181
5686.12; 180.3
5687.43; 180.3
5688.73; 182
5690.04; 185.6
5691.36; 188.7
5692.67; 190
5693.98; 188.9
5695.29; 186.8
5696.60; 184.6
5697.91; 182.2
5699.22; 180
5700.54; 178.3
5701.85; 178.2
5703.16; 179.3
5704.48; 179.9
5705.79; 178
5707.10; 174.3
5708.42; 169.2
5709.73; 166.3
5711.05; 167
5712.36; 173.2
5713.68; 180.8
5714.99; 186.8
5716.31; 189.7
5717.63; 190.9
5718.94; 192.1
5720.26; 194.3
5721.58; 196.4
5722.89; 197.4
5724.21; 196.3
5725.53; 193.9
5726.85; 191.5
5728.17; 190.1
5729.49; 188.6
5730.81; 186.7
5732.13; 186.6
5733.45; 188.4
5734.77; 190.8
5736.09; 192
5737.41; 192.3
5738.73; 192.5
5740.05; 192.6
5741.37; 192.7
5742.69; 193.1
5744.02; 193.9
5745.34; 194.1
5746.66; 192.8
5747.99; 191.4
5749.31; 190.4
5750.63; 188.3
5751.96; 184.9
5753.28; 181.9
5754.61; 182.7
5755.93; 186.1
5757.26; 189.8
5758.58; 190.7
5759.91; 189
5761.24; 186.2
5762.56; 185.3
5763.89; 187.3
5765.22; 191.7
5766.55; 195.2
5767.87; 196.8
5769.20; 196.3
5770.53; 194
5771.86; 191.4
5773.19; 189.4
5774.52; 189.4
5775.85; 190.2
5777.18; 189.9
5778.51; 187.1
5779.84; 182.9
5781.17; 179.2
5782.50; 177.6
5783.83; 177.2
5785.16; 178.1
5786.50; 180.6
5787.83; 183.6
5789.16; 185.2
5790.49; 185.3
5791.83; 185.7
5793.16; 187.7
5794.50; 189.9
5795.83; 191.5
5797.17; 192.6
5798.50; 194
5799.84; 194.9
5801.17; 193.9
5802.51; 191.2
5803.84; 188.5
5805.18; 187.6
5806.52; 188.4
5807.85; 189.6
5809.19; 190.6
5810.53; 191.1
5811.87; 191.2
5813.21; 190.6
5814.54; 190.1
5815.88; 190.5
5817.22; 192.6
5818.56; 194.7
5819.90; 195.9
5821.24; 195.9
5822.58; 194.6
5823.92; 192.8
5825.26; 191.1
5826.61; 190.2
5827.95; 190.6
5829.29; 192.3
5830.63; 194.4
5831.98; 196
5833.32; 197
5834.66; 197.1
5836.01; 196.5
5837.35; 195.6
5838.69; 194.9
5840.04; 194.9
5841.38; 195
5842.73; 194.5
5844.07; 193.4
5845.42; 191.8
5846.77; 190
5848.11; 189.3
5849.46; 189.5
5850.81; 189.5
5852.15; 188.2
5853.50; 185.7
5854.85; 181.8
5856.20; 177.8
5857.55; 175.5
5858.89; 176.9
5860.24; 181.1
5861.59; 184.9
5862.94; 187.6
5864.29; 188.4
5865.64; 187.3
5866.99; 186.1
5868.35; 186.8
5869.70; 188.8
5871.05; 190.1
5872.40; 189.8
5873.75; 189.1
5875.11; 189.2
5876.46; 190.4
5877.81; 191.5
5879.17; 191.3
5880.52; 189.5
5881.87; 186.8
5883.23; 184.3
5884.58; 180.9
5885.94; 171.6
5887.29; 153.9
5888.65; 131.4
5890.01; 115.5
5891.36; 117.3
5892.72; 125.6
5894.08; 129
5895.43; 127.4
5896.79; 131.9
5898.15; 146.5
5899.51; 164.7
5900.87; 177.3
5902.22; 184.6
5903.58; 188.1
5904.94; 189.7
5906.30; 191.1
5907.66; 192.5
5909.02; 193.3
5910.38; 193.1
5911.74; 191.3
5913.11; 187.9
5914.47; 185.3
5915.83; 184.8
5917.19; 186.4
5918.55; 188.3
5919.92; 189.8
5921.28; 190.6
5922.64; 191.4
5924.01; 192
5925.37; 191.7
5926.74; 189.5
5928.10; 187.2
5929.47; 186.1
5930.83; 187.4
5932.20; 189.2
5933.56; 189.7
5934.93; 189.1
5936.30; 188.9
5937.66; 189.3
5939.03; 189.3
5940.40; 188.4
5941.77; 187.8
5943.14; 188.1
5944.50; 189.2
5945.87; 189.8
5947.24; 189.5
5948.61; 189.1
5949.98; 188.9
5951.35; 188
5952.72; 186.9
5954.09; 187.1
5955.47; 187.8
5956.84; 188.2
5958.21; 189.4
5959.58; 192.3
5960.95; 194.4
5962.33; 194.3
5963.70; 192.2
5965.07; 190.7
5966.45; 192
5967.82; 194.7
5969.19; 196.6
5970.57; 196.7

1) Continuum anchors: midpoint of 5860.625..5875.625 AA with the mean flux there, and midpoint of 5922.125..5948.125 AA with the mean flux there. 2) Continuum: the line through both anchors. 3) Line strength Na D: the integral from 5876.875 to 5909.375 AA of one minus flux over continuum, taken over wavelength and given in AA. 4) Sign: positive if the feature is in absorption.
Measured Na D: 4.06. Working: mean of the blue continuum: 188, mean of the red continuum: 189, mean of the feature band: 165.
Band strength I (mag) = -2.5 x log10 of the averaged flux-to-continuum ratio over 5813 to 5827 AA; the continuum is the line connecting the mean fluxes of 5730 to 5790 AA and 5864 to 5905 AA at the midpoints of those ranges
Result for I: -0.079 mag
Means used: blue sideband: 188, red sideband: 169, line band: 193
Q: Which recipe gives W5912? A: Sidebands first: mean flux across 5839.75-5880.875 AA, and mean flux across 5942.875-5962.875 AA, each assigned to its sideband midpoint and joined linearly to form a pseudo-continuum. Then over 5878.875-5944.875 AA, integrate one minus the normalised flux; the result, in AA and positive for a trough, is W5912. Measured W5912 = 4.1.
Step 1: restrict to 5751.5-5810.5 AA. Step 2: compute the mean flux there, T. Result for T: 188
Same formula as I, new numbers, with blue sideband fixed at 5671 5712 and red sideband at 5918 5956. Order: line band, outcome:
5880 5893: 0.20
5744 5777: -0.03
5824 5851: -0.04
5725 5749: -0.04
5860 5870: 0.00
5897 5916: 0.03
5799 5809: -0.03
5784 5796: 0.00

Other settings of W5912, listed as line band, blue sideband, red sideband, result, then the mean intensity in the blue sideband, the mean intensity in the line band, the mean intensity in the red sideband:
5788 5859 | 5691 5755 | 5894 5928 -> -2.93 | 187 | 191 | 180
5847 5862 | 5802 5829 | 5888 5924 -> -0.15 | 191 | 184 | 170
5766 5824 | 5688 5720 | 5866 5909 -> -4.39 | 182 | 189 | 171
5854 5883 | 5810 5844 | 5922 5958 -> 0.86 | 194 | 186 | 189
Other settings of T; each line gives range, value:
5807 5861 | 191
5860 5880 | 188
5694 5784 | 187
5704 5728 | 185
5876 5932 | 175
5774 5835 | 190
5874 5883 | 189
